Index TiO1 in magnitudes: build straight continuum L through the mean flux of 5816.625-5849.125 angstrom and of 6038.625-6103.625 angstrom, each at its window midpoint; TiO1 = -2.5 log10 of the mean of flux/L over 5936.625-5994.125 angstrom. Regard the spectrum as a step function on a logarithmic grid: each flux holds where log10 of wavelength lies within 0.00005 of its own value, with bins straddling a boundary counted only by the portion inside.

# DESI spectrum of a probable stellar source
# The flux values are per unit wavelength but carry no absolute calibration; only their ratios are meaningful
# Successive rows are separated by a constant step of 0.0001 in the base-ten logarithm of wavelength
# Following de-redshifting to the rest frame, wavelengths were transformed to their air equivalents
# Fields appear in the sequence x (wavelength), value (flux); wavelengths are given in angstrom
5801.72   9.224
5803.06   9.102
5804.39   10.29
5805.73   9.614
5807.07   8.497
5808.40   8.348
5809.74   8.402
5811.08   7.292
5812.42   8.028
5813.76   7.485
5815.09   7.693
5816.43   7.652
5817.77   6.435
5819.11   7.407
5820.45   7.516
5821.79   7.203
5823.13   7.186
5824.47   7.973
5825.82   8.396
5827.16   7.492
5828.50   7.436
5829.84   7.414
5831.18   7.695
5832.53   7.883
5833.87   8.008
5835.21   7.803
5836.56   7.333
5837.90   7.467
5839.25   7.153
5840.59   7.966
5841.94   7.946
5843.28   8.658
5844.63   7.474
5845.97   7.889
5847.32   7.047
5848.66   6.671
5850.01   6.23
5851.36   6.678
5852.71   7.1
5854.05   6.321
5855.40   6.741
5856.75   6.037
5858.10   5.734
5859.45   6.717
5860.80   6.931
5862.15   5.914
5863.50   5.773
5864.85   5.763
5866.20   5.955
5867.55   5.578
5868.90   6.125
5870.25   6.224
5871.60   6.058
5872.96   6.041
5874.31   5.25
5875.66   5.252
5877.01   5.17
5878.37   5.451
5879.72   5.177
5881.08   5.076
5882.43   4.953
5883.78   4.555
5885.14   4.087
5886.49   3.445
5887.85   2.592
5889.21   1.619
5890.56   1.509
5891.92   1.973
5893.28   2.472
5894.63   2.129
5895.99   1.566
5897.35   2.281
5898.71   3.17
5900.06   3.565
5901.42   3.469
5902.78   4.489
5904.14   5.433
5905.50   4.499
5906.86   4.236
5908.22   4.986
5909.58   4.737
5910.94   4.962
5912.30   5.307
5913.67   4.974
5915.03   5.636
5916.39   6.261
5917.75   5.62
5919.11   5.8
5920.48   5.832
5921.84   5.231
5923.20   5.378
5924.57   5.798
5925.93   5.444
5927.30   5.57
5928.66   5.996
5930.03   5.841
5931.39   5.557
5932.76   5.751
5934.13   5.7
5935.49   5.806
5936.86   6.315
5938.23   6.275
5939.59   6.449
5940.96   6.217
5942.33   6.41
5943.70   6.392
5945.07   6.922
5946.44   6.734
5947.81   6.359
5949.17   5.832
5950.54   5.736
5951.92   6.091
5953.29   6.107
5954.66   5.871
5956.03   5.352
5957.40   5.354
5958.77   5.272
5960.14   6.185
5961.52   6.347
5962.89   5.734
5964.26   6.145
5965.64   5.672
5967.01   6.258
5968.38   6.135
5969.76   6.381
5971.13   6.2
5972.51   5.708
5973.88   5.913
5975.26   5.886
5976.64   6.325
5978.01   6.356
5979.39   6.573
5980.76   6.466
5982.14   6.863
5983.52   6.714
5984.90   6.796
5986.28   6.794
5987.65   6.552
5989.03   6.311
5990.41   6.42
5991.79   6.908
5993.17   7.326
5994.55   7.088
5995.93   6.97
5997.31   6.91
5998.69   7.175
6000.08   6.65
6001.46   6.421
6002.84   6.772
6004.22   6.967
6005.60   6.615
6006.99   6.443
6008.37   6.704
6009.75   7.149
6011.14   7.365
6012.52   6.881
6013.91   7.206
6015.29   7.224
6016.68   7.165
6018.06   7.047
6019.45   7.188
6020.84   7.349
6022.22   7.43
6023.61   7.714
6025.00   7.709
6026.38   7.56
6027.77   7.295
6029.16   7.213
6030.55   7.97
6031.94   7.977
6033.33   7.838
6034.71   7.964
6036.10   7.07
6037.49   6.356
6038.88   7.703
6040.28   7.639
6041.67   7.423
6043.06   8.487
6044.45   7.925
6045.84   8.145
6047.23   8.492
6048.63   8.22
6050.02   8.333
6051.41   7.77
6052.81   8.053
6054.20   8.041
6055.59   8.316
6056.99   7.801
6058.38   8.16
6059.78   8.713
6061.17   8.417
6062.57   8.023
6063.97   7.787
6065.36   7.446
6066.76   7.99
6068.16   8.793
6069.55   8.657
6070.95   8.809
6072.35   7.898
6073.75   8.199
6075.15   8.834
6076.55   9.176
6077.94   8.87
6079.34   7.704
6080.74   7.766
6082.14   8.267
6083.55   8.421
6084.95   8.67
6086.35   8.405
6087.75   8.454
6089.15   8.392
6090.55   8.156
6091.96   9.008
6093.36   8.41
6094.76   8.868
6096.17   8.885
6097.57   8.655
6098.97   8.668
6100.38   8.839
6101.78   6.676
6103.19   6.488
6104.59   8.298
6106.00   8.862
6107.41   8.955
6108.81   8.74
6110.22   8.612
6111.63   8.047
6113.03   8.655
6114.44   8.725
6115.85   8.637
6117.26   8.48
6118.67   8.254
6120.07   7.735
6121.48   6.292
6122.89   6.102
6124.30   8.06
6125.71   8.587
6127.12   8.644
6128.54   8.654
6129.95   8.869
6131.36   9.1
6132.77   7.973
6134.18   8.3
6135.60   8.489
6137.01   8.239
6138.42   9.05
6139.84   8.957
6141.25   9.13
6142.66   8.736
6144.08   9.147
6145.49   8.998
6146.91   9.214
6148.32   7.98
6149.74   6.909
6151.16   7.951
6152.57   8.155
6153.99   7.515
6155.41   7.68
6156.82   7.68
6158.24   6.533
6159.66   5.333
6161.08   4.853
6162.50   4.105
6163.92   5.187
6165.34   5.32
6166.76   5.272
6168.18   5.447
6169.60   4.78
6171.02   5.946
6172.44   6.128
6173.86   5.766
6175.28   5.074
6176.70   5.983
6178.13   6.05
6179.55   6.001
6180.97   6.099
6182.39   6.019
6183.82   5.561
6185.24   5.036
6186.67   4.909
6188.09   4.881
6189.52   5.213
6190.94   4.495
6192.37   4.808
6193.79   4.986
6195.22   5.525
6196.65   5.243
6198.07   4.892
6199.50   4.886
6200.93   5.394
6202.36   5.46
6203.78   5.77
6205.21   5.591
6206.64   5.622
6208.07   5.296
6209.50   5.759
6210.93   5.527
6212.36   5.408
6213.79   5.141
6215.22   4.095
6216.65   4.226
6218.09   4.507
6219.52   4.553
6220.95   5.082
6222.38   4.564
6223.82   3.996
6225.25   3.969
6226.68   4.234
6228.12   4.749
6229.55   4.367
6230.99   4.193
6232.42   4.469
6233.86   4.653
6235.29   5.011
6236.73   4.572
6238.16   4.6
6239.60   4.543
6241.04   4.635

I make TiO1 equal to 0.26 mag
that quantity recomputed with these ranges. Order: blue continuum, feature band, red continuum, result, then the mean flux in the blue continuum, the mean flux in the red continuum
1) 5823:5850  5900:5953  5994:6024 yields 0.286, 7.62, 7.01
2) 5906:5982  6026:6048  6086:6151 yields -0.071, 5.87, 8.37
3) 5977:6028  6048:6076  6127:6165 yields -0.130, 6.94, 7.79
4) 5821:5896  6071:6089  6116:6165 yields -0.138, 6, 7.78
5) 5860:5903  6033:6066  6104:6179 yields -0.233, 4.37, 7.5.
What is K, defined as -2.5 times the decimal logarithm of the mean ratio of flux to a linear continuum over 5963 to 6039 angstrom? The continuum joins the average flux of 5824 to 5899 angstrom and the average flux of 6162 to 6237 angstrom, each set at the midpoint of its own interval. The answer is -0.24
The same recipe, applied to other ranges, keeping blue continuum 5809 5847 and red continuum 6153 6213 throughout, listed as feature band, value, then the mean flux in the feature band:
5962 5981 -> 0.11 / 6.12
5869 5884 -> 0.33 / 5.44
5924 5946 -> 0.16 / 6.04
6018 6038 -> -0.16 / 7.47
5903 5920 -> 0.35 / 5.19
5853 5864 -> 0.18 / 6.31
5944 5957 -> 0.14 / 6.1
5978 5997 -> -0.01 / 6.74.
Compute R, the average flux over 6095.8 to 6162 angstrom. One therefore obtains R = 8.1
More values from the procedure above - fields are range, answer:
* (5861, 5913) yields 4.41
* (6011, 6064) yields 7.72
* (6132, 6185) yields 6.89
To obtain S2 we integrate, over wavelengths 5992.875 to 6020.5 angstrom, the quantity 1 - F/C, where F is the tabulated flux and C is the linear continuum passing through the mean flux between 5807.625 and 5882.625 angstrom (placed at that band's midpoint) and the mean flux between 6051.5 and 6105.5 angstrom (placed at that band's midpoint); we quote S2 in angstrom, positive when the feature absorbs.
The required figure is 3.13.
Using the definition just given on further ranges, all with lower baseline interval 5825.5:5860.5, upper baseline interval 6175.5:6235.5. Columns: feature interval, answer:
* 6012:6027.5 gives -2.8 angstrom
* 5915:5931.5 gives 2.6 angstrom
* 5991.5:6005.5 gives -1.3 angstrom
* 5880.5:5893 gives 6.7 angstrom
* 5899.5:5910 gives 3.7 angstrom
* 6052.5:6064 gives -4.3 angstrom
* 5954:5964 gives 1.2 angstrom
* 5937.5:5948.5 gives 0.3 angstrom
